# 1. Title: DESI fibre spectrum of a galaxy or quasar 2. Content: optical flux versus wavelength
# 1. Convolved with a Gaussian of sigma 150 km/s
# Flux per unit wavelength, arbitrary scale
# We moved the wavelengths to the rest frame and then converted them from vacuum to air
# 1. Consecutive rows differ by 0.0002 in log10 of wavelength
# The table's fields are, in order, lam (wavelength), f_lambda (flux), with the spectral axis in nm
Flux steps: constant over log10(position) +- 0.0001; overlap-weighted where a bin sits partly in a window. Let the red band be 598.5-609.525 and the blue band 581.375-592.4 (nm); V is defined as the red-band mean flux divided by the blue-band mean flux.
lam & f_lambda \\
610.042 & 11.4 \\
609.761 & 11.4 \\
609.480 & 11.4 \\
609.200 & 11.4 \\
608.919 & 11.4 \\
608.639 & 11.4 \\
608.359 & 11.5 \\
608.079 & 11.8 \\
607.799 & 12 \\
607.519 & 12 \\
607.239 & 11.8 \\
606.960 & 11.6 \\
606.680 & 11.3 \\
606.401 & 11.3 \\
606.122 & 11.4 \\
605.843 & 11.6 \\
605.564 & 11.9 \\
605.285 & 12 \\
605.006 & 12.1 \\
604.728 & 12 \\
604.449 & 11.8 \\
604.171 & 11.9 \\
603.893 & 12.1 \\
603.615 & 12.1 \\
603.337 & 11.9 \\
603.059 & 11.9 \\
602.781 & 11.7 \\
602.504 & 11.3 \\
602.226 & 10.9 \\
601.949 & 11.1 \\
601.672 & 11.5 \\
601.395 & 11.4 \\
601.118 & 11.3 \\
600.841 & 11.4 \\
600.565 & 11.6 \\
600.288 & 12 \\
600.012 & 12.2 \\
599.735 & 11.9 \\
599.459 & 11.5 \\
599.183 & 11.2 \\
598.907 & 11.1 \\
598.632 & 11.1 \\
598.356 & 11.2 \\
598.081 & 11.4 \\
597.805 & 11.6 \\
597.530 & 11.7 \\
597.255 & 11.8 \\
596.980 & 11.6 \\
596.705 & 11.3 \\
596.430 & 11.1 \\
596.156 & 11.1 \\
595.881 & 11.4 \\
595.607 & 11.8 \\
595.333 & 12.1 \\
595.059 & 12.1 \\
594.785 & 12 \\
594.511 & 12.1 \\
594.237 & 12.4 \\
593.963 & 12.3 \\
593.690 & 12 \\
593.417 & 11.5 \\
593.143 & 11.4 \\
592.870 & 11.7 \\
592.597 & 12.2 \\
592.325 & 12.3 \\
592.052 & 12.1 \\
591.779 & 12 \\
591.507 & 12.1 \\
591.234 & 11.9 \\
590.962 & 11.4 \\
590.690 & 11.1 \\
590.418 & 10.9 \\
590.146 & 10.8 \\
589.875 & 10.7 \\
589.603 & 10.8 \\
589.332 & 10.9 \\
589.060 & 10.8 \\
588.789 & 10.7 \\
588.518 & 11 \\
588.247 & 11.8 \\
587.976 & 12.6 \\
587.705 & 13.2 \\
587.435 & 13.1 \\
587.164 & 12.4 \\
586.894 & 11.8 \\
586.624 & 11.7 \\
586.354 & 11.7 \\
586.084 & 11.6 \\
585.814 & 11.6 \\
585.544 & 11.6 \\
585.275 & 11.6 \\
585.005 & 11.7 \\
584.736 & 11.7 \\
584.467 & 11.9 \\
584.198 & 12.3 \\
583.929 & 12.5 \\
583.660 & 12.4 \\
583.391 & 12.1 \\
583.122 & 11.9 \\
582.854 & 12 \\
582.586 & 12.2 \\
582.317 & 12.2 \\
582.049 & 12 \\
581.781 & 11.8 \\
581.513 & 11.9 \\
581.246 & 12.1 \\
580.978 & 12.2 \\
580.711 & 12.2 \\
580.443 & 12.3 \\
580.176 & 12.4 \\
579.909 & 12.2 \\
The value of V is 0.99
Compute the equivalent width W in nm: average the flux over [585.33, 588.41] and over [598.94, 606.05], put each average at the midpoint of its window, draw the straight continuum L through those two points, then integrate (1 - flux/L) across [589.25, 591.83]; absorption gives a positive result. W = 0.16 nm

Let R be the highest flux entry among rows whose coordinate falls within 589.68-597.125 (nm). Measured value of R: 12.4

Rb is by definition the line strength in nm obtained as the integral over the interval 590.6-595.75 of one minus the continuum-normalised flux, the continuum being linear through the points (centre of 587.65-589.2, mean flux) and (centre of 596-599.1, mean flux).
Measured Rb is -0.20 nm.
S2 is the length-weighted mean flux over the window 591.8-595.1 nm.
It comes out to 12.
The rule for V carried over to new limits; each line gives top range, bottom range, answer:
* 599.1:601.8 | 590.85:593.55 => 0.98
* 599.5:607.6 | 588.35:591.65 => 1.05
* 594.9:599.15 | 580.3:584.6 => 0.95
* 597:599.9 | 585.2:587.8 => 0.95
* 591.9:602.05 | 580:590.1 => 0.98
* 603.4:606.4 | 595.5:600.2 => 1.03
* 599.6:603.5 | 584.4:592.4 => 0.99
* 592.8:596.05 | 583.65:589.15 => 1.00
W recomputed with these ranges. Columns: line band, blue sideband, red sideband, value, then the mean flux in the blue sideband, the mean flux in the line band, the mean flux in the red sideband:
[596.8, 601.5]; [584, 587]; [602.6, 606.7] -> 0.11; 11.8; 11.5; 11.8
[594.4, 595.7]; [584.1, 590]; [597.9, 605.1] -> -0.04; 11.7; 12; 11.6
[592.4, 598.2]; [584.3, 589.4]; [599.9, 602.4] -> -0.08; 11.8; 11.7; 11.5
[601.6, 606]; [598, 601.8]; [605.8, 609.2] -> -0.08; 11.5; 11.7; 11.6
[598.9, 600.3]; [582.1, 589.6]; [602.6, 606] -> 0.03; 11.9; 11.7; 11.9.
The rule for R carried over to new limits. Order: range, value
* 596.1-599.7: 11.8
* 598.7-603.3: 12.2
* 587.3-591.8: 13.2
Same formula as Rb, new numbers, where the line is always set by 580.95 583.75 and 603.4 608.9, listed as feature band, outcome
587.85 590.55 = 0.20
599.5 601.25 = 0.02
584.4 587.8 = 0.02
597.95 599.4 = 0.08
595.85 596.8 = 0.05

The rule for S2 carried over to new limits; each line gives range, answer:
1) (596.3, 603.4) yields 11.5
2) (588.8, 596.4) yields 11.6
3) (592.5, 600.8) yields 11.7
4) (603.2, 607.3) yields 11.8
